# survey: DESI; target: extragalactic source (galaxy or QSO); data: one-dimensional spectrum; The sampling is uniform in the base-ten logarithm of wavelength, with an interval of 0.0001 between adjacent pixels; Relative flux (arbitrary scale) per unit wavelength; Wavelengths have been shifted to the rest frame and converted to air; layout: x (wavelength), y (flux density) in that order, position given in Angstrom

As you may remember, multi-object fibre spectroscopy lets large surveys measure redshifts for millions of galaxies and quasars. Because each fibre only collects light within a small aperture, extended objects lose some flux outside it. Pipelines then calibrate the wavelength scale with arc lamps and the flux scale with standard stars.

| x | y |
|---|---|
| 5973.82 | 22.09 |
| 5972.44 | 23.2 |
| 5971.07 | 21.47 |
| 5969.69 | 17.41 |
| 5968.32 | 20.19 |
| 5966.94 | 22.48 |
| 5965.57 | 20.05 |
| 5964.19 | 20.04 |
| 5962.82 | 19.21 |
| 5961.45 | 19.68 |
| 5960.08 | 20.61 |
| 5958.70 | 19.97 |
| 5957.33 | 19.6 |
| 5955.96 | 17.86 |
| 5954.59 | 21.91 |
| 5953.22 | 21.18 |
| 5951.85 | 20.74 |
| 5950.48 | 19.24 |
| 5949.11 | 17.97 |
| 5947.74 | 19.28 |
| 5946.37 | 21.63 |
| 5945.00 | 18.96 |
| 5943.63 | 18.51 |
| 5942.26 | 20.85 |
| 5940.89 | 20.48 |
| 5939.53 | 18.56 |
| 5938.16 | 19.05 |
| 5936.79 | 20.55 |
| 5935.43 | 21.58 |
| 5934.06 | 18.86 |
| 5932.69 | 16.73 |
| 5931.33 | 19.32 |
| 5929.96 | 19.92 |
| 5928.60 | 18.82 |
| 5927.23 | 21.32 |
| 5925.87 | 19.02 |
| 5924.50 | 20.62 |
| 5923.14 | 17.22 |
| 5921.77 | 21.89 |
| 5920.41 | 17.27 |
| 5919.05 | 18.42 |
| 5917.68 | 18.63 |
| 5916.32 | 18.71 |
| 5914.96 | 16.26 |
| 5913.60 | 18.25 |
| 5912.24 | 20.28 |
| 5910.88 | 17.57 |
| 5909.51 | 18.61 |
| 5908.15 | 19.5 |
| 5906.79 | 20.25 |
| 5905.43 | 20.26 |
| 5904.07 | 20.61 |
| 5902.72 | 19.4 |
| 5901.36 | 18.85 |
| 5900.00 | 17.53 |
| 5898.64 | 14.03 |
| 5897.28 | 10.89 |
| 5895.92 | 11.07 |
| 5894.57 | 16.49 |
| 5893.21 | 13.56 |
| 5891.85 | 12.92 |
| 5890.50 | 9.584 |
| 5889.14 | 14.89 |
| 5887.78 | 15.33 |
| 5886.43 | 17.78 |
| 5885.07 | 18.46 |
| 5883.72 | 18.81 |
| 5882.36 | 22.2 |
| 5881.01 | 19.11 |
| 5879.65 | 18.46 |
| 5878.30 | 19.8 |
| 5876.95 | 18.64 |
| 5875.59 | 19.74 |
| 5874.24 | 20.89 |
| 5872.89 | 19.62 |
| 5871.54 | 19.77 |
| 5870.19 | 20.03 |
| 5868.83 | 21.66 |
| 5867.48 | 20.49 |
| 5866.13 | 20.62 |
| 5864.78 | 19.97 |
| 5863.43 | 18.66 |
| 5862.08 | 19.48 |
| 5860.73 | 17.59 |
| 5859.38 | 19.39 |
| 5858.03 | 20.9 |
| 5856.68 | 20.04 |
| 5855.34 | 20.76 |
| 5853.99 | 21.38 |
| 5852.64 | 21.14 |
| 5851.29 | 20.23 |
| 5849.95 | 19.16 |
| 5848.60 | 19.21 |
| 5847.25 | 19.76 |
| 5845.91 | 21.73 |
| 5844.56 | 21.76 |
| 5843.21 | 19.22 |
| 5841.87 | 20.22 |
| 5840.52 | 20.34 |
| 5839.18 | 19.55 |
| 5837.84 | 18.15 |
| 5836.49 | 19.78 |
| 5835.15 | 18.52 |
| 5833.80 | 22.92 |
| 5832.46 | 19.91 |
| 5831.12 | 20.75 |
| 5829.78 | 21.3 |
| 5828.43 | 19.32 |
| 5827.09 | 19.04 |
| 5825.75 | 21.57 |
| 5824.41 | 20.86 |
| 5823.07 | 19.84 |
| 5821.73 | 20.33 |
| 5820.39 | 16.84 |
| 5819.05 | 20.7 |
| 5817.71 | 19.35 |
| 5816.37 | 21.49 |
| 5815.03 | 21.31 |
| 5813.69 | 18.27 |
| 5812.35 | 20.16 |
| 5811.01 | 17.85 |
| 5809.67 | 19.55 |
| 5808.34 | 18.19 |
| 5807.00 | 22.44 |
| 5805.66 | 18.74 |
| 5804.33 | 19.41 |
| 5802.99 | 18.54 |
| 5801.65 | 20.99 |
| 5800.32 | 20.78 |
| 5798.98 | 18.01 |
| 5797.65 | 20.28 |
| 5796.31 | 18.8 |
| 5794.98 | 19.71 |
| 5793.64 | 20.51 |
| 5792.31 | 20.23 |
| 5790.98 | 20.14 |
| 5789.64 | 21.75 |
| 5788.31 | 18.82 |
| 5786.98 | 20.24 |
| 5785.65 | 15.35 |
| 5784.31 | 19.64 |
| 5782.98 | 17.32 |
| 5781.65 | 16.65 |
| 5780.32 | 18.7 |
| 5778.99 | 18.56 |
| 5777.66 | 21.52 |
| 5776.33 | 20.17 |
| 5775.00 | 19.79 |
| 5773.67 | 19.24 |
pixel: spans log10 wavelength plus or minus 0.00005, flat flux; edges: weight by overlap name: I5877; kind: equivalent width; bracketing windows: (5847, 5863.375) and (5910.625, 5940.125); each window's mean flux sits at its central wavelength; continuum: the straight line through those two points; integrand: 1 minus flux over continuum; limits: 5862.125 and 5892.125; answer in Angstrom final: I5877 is 1.6 Angstrom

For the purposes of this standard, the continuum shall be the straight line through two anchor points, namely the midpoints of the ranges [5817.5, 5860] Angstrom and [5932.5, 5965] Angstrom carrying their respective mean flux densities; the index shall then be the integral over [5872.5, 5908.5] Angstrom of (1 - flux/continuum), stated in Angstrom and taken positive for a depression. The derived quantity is 4.76 Angstrom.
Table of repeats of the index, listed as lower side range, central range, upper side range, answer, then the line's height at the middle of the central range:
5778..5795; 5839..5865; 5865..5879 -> -0.2 Angstrom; 19.9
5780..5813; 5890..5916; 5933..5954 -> 3.9 Angstrom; 19.7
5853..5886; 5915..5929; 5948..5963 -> 0.5 Angstrom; 19.8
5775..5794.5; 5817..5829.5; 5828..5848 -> 0.1 Angstrom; 20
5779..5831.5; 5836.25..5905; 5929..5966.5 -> 3.6 Angstrom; 19.6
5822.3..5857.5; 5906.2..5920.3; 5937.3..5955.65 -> 1.0 Angstrom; 20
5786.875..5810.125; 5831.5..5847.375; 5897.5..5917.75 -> -0.7 Angstrom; 19.3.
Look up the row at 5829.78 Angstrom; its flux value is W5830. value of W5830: 21.3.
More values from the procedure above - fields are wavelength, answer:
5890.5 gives 9.584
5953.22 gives 21.18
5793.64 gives 20.51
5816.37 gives 21.49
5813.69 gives 18.27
